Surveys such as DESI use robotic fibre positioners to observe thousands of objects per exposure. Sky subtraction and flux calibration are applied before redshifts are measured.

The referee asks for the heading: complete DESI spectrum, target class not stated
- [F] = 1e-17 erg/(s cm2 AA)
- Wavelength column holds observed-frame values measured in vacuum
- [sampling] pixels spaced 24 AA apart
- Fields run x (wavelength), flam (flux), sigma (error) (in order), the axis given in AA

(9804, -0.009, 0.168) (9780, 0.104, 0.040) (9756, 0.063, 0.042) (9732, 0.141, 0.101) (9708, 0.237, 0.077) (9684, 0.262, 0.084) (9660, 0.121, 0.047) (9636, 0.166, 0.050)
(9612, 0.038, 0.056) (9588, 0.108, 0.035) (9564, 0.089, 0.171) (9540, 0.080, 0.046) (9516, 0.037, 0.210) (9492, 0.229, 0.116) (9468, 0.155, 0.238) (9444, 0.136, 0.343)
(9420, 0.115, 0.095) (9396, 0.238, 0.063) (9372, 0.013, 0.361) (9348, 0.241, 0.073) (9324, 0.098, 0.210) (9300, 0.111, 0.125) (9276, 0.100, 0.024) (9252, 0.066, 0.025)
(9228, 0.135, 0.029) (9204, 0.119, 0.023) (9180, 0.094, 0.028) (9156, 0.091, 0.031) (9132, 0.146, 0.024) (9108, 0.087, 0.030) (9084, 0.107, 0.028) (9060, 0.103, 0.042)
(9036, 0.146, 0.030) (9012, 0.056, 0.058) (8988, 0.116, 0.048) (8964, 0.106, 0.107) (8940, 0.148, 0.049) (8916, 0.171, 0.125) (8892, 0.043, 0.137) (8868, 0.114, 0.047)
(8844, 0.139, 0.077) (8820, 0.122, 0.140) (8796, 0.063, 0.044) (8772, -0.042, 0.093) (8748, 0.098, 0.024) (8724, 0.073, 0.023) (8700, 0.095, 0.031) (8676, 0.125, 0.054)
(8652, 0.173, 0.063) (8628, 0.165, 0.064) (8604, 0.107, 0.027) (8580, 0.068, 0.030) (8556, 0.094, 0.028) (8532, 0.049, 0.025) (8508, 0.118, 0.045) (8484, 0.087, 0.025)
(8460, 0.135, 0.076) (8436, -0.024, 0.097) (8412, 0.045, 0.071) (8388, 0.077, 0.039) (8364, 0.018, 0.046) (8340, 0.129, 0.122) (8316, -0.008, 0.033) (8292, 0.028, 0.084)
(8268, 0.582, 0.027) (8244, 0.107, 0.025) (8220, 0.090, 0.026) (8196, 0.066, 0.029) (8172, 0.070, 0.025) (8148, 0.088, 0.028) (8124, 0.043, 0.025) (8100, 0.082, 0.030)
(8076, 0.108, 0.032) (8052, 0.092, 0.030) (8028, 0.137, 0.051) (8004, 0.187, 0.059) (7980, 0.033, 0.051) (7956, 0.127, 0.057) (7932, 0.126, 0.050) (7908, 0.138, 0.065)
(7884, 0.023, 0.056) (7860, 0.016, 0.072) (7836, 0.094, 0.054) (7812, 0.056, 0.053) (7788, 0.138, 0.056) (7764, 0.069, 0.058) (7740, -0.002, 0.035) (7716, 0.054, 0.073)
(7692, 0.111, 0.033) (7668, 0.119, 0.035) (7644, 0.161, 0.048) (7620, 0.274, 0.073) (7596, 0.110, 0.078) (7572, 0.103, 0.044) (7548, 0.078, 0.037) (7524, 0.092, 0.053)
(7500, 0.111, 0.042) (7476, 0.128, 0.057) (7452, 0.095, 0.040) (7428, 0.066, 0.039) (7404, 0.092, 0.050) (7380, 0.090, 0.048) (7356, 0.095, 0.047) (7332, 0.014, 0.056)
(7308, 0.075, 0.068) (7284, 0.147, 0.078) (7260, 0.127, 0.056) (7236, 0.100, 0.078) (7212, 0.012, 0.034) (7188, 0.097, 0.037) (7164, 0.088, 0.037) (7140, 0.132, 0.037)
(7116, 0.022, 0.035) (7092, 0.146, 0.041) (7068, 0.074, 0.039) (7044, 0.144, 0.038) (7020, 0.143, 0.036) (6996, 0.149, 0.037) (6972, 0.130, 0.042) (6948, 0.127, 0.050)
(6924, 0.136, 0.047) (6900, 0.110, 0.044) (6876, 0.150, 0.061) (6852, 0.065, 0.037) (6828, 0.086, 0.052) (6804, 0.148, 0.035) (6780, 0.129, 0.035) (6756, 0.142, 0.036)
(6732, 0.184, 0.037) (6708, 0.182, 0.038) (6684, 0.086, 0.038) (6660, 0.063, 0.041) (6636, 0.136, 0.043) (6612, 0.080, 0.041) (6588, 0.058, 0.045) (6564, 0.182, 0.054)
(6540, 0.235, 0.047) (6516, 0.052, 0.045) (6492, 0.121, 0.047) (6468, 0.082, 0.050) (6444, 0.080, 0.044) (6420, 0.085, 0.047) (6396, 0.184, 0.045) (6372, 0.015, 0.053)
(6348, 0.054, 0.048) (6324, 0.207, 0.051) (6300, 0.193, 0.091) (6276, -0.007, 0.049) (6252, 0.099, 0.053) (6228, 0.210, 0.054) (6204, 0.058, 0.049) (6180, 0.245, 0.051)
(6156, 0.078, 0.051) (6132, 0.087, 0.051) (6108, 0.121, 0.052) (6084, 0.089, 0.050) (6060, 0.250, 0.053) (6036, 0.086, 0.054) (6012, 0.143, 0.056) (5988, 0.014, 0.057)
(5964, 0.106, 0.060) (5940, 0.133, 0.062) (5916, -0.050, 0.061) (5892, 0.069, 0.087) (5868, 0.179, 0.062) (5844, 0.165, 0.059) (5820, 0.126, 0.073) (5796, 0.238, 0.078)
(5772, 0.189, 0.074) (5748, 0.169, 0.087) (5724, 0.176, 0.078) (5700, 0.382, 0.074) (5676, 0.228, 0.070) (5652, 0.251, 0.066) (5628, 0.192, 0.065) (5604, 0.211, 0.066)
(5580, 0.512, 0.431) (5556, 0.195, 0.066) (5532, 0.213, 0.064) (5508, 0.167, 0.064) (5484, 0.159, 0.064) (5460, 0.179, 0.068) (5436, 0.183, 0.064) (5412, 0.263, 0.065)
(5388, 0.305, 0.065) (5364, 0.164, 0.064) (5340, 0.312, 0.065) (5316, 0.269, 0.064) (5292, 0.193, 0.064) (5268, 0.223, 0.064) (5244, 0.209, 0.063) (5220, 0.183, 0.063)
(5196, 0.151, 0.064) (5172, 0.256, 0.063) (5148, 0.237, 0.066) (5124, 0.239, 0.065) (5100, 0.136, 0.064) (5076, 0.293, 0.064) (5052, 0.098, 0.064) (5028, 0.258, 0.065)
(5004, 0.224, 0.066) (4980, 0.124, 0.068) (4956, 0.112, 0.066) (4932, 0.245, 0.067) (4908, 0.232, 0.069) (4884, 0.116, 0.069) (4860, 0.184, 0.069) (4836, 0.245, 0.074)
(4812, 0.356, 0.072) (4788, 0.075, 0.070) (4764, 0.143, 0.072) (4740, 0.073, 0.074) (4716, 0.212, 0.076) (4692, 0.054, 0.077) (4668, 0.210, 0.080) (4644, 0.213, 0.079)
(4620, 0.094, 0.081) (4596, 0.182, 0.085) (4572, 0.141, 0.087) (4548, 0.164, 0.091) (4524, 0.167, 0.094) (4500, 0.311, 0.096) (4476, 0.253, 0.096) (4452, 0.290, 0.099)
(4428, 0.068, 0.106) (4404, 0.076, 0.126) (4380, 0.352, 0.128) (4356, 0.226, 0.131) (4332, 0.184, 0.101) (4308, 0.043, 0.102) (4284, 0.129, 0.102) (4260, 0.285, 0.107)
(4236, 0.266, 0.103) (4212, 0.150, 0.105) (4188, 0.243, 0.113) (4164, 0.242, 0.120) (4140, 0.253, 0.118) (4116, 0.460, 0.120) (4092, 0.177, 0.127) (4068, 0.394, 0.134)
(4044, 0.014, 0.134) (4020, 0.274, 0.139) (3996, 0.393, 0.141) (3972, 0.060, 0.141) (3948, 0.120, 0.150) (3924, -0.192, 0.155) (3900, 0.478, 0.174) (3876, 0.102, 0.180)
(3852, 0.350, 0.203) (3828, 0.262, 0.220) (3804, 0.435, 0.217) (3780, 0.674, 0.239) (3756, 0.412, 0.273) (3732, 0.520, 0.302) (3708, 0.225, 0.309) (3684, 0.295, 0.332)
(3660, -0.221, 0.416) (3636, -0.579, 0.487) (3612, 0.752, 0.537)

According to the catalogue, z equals 1.22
